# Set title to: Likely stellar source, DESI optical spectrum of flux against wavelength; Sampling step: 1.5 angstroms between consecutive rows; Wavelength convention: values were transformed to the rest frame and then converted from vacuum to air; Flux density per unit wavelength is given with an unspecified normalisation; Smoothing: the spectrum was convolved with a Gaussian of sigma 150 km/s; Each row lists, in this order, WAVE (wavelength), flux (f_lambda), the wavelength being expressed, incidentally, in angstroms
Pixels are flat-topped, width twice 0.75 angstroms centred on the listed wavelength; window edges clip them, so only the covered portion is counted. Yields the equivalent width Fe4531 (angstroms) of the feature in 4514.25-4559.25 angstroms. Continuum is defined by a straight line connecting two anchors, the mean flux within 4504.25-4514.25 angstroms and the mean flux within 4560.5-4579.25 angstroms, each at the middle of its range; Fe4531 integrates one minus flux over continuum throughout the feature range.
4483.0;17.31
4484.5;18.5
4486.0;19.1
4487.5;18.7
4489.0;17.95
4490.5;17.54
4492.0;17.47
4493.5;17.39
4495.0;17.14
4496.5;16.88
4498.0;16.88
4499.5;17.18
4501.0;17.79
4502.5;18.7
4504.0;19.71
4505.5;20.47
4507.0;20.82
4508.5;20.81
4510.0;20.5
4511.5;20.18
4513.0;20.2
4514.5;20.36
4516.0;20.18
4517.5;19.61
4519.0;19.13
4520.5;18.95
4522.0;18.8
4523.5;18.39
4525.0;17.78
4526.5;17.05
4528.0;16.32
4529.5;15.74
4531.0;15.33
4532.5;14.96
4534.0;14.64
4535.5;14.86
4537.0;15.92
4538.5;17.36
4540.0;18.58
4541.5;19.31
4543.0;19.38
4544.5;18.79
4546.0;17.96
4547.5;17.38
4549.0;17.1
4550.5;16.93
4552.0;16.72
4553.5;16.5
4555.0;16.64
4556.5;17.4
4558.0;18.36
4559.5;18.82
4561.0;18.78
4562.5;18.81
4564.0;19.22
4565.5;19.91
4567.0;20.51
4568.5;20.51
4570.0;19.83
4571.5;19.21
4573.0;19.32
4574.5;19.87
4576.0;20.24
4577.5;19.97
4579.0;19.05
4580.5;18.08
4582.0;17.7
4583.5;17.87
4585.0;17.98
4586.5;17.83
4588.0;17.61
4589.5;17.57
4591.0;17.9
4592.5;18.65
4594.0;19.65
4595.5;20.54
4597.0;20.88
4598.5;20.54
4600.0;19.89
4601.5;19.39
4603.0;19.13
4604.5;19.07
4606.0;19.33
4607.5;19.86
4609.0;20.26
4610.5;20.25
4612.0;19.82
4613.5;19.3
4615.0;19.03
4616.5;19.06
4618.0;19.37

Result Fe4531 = 5.74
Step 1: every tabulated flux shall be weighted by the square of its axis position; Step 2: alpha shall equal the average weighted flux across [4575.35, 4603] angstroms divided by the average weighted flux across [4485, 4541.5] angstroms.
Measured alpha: 1.08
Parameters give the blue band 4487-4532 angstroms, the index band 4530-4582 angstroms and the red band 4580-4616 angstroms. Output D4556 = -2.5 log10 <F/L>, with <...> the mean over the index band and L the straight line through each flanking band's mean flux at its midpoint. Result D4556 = 0.04 mag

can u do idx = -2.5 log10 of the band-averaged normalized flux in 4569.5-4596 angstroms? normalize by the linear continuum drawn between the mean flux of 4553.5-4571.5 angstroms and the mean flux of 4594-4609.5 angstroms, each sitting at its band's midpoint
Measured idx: 0.033 mag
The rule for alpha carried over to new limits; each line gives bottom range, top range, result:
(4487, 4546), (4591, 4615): 1.13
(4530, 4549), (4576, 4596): 1.11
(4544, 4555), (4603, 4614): 1.17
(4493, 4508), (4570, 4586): 1.07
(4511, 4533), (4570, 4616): 1.09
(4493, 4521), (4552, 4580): 1.02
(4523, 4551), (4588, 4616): 1.17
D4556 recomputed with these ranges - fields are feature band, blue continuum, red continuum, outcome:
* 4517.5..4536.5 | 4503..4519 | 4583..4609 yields 0.18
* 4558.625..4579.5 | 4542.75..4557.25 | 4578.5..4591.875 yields -0.11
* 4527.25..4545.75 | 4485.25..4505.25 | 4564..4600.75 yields 0.11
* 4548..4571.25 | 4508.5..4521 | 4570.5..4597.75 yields 0.05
